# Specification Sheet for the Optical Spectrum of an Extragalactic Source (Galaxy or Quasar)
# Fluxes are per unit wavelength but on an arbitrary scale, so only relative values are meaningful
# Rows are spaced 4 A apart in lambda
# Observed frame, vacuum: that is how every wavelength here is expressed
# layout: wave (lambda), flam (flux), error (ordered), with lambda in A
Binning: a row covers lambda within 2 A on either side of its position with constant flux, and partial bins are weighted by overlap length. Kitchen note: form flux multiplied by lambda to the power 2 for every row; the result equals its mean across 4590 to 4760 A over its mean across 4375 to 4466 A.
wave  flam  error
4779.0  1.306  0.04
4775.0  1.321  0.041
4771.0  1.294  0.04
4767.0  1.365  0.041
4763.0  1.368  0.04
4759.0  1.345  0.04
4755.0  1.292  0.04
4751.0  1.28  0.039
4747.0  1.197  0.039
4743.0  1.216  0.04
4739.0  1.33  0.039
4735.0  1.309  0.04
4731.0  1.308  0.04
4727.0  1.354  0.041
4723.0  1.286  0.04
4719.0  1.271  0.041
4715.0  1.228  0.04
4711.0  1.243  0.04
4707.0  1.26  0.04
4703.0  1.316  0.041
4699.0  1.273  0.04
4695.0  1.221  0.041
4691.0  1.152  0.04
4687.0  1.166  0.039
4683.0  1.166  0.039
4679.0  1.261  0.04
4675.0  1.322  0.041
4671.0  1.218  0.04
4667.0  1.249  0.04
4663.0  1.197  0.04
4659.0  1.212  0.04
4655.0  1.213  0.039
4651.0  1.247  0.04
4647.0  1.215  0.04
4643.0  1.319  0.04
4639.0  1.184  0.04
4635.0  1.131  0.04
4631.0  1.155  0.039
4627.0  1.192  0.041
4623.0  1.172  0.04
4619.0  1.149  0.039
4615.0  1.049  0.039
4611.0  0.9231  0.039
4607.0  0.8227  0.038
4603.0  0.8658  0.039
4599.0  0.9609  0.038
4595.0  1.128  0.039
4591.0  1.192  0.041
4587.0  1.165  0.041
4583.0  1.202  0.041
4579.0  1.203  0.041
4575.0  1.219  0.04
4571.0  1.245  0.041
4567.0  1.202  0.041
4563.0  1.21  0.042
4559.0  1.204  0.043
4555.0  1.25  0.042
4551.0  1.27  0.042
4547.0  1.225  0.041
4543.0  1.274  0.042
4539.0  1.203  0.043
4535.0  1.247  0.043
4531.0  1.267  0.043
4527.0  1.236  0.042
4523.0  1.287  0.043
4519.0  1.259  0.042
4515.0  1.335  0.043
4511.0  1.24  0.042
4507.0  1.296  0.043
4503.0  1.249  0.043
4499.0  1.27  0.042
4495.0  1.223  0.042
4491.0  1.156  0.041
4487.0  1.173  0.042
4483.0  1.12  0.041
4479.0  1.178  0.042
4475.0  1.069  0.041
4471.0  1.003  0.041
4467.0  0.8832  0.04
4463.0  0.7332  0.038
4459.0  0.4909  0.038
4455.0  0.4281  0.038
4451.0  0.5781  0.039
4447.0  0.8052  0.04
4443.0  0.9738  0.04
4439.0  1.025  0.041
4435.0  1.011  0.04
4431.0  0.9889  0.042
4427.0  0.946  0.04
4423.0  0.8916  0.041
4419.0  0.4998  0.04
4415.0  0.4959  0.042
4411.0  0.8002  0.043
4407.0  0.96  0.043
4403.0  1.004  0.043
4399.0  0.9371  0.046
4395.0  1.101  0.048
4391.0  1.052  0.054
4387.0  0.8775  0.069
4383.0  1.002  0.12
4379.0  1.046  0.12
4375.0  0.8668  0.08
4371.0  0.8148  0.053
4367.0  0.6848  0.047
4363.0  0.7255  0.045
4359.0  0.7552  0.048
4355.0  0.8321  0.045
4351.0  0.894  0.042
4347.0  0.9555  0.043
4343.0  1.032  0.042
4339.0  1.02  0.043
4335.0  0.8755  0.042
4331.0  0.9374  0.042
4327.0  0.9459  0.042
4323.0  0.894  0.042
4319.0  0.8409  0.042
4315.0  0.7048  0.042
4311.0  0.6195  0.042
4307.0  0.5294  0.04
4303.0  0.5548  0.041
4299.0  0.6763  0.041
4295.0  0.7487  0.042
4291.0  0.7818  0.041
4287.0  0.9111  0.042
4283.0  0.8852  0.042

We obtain 1.6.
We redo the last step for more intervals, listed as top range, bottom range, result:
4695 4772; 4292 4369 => 1.92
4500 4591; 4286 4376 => 1.69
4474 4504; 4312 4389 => 1.44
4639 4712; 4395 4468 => 1.70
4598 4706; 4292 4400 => 1.57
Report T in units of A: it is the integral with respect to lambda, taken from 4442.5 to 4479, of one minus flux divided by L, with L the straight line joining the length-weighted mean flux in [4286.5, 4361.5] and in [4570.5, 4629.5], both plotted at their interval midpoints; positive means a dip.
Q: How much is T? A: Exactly 6.4 A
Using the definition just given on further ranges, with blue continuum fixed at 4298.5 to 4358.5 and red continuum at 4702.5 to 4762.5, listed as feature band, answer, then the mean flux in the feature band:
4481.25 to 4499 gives -3.04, 1.18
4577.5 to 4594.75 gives -1.04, 1.18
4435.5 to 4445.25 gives -0.47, 0.996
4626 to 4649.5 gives -0.50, 1.2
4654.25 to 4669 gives -0.19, 1.22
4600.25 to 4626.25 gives 3.25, 1.01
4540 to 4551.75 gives -1.97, 1.25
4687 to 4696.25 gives 0.43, 1.18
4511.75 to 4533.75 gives -4.84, 1.27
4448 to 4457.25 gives 4.11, 0.535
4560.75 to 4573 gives -1.39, 1.22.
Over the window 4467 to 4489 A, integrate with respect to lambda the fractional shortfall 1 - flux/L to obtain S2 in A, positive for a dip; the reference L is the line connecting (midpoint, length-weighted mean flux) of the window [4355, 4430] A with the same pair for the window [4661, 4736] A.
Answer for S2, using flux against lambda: -2.7 A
